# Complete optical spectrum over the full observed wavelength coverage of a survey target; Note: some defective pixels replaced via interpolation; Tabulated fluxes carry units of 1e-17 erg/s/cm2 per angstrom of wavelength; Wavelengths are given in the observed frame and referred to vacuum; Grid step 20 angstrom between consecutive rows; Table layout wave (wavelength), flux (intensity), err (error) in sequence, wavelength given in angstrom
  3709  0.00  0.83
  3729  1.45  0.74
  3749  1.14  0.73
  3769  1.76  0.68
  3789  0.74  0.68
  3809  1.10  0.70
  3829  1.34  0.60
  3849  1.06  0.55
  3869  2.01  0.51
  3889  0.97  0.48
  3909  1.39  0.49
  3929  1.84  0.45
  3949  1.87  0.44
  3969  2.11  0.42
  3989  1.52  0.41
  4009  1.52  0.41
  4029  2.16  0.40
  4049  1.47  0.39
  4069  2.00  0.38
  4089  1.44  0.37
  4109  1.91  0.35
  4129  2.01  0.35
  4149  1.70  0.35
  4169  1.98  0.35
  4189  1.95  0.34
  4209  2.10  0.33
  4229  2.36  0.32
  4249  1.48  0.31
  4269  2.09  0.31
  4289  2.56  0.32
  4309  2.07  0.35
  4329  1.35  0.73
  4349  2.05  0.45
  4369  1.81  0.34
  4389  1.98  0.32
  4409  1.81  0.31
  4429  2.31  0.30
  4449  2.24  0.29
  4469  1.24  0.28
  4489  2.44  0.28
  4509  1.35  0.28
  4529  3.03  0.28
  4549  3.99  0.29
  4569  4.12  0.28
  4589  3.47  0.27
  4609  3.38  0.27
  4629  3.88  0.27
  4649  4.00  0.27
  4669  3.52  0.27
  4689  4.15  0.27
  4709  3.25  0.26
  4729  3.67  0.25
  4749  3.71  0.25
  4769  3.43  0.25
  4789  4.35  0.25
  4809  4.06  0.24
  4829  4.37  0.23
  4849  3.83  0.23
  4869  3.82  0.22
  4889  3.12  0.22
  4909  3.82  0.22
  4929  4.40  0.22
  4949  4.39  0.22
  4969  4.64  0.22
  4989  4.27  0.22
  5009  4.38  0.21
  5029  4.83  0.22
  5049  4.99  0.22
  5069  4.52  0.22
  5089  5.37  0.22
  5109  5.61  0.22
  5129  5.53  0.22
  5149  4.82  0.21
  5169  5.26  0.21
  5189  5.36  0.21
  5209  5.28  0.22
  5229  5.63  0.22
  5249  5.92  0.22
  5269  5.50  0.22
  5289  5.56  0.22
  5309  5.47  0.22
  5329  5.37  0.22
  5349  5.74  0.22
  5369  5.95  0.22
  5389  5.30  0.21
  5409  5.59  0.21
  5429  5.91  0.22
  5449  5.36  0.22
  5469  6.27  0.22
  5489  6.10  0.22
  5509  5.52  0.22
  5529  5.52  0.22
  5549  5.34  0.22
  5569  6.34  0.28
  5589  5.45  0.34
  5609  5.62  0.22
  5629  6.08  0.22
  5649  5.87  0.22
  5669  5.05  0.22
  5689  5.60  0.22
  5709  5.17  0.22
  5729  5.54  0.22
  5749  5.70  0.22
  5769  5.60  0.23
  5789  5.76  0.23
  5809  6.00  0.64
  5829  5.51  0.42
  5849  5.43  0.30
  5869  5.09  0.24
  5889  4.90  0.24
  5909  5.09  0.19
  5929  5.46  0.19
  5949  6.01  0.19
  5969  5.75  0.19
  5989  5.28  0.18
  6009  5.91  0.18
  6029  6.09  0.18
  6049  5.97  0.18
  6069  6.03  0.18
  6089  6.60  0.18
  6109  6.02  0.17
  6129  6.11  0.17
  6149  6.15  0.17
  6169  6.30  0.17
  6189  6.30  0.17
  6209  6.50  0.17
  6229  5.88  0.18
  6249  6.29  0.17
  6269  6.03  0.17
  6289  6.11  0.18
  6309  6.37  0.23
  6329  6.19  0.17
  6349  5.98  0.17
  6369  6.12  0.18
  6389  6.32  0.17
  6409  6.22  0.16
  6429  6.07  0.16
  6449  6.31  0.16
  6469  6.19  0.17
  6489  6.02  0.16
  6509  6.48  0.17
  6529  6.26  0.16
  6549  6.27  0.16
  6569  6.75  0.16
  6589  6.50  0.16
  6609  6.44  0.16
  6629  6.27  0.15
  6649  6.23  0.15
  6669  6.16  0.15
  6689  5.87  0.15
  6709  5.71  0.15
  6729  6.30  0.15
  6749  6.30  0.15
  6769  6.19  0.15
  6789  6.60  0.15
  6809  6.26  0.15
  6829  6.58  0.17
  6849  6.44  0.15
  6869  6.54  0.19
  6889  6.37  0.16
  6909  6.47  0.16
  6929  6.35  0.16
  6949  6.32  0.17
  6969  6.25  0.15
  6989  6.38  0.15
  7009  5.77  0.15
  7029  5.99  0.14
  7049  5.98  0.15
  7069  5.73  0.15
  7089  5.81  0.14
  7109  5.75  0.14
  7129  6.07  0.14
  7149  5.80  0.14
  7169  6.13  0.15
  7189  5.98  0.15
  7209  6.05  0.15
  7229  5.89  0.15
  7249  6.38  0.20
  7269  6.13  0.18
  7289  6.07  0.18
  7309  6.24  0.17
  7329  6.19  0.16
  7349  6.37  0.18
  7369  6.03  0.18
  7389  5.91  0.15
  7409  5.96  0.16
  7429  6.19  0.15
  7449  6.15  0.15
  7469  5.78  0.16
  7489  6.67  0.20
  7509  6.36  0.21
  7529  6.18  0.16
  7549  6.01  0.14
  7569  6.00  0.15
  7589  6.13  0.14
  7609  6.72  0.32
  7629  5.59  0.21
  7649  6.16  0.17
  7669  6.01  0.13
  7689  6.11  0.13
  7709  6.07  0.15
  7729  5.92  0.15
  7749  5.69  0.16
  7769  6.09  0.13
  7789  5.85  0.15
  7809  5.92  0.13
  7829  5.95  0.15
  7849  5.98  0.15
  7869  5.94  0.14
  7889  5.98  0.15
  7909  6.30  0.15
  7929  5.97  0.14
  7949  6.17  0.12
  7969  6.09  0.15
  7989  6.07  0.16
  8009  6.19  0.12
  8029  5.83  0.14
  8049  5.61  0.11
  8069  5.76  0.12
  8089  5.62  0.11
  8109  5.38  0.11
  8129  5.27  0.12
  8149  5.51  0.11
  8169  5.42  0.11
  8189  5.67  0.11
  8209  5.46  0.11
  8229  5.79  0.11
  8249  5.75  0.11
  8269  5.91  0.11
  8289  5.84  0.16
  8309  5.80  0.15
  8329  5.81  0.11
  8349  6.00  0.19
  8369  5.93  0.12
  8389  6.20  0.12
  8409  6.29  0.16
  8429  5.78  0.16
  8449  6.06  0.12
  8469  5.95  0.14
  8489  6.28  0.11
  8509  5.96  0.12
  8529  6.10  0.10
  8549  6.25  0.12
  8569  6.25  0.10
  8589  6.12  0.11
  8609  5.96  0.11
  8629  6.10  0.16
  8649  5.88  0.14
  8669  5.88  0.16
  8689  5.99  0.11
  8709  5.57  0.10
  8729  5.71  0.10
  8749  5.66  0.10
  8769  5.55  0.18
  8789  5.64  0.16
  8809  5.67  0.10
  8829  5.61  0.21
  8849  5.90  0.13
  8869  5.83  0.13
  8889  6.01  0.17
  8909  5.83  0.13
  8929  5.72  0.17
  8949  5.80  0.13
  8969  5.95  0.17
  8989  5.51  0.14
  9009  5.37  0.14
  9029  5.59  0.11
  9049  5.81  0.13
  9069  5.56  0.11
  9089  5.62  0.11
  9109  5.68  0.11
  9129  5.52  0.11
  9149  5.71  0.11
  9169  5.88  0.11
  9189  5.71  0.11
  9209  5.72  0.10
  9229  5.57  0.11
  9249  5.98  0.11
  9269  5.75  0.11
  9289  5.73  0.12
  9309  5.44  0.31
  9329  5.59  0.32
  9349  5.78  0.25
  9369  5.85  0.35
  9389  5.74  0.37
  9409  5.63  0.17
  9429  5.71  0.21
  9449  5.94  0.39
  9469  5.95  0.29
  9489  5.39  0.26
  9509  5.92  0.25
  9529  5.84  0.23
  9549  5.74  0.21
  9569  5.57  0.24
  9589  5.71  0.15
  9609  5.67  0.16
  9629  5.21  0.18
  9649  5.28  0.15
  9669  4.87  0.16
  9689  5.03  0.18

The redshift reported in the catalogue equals 0.137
